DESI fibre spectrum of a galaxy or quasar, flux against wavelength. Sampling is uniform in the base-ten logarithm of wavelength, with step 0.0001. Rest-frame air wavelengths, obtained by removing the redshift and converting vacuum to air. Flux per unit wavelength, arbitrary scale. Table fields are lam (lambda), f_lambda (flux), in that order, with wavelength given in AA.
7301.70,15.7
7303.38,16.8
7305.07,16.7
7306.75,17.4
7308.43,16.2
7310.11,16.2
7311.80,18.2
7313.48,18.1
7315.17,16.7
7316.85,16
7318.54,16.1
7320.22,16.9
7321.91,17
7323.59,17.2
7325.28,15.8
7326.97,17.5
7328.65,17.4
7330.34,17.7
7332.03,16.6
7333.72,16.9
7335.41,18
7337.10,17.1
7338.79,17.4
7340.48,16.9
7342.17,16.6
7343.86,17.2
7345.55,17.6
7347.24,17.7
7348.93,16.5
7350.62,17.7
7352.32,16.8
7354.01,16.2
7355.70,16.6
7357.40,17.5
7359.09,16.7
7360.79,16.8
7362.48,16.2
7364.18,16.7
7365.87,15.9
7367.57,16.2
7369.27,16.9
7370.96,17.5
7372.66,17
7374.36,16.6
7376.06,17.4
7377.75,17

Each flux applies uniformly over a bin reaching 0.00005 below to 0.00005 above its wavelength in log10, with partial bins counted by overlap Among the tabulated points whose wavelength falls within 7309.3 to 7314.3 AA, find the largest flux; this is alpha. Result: 18.2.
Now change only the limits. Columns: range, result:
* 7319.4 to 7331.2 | 17.7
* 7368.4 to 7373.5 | 17.5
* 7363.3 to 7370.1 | 16.9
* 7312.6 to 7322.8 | 18.1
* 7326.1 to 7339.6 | 18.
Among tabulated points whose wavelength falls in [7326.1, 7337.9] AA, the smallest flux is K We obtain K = 16.6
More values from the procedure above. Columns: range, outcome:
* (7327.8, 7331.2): 17.4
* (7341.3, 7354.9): 16.2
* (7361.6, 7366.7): 15.9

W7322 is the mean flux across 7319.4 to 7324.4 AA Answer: 17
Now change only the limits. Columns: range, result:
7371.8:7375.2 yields 16.8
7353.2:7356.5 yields 16.4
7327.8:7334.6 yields 17.2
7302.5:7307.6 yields 16.9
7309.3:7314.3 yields 17.5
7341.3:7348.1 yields 17.3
